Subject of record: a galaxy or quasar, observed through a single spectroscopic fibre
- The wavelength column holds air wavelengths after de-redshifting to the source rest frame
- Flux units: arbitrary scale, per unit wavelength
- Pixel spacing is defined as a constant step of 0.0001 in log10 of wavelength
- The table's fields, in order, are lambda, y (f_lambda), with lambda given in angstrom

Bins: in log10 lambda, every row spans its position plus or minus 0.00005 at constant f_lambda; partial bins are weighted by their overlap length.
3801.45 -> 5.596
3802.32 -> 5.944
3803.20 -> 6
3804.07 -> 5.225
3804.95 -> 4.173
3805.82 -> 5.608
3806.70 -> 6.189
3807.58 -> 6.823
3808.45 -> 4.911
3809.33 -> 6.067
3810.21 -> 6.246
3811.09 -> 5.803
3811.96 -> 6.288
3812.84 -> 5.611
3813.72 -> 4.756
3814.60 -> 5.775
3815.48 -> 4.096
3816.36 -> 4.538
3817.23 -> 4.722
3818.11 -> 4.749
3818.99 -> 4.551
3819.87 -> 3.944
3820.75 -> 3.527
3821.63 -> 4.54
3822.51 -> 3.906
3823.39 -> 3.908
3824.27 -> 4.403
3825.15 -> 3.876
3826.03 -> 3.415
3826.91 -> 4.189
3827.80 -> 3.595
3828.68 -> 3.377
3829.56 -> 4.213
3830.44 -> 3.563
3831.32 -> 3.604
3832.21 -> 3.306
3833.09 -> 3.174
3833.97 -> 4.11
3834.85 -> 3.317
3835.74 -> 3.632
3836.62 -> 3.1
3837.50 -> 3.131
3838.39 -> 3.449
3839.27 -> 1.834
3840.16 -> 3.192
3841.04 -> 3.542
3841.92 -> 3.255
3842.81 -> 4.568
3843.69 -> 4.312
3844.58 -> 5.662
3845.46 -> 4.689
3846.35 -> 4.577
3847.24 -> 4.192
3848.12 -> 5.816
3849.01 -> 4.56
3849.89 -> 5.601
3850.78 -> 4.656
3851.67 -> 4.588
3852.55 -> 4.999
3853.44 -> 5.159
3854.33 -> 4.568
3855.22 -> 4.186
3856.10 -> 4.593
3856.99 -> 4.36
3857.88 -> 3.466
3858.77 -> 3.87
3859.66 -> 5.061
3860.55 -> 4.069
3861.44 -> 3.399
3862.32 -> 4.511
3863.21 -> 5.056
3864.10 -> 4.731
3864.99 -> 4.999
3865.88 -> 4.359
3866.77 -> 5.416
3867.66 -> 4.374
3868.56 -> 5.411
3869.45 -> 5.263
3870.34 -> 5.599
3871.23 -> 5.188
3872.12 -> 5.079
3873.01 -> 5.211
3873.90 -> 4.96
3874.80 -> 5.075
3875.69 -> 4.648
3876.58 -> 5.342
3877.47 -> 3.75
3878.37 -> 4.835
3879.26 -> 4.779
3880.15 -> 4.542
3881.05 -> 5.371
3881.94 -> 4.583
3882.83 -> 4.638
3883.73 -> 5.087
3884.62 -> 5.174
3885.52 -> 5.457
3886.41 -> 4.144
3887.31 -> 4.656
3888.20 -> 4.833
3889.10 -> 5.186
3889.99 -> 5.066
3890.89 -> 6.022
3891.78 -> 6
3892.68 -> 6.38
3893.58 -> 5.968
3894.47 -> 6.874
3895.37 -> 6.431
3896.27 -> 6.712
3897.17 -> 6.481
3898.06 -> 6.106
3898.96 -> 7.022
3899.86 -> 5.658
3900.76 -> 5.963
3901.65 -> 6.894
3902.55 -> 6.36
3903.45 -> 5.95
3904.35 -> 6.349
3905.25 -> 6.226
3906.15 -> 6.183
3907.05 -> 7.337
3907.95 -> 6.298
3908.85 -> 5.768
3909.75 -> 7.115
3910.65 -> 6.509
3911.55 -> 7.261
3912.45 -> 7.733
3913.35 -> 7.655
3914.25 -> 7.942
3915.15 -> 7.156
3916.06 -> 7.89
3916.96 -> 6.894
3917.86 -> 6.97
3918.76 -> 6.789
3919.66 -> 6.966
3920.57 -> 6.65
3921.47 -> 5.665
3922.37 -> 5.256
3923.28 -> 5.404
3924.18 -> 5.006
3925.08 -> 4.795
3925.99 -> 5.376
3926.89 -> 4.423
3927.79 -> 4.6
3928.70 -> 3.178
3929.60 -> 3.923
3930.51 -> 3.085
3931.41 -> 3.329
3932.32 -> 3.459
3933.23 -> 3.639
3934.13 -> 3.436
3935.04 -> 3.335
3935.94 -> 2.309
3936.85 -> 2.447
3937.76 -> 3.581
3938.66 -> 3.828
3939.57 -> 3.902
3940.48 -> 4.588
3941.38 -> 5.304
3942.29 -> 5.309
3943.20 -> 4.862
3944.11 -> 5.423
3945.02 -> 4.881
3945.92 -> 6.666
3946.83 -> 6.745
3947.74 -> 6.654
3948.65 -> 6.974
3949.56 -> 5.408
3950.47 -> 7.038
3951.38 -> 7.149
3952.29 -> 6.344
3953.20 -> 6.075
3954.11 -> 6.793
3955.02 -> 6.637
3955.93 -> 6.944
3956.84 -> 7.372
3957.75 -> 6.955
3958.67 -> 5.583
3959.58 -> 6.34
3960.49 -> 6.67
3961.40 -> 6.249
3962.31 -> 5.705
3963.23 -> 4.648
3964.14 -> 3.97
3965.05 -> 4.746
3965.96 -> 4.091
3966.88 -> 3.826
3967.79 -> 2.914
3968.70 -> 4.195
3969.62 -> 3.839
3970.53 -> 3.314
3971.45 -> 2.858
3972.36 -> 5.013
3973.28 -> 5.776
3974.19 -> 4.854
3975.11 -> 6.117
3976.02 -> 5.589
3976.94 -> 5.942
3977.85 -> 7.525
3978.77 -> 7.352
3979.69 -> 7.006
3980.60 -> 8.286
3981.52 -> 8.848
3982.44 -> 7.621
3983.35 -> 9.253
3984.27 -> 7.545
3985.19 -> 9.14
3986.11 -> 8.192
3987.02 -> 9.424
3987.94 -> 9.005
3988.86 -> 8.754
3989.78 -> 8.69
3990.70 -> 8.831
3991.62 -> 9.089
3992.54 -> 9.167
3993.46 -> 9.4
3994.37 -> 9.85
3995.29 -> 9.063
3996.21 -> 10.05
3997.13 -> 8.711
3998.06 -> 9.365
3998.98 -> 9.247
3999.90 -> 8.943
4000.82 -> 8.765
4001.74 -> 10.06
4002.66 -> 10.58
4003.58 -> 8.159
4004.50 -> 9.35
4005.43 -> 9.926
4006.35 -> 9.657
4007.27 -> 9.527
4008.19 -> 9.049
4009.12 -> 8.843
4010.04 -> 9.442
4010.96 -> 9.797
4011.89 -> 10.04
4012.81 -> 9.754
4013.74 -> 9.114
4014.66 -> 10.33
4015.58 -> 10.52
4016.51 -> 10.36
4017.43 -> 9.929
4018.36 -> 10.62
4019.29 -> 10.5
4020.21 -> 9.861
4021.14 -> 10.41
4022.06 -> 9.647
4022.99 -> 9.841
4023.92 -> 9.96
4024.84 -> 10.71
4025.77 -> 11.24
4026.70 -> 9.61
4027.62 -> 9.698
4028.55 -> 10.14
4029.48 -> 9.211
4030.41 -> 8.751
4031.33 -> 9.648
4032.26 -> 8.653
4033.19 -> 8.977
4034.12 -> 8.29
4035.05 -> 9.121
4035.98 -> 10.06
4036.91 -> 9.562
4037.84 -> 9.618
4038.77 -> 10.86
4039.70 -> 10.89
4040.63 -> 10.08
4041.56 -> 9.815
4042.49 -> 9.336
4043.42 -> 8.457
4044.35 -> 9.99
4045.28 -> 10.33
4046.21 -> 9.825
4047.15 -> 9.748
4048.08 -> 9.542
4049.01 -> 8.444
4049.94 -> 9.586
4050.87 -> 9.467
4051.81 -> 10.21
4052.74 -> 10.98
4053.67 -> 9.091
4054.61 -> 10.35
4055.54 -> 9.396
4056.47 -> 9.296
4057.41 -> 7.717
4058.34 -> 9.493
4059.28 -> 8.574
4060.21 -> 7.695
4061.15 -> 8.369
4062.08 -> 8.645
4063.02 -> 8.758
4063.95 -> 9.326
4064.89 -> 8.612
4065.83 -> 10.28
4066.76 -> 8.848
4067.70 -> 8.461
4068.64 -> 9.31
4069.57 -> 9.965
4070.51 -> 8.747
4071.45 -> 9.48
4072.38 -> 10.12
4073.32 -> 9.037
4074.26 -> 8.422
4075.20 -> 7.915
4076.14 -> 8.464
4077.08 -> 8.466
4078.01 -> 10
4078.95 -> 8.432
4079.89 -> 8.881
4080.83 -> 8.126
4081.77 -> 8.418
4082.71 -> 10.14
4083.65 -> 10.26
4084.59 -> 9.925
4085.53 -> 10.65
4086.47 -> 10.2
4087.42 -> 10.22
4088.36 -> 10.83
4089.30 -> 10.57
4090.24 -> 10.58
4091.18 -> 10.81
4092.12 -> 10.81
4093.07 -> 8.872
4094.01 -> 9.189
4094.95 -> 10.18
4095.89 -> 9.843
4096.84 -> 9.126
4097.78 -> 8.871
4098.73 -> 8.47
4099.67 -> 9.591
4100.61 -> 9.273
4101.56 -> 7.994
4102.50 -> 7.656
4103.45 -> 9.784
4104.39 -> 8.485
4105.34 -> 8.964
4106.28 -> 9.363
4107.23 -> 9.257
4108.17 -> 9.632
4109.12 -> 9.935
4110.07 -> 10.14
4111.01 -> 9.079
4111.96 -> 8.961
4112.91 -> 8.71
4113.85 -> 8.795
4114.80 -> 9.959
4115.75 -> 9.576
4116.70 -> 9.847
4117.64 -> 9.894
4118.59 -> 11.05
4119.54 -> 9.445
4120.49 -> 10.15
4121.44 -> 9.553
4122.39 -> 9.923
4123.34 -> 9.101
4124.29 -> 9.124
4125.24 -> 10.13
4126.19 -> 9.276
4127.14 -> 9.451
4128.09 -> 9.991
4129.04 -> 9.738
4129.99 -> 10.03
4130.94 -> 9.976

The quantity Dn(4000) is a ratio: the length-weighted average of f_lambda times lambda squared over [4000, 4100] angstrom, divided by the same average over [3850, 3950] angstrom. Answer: 1.9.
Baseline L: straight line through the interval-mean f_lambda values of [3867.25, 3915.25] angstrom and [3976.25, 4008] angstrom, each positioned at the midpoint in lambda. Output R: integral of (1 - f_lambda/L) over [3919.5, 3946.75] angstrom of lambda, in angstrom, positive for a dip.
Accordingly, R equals 9.8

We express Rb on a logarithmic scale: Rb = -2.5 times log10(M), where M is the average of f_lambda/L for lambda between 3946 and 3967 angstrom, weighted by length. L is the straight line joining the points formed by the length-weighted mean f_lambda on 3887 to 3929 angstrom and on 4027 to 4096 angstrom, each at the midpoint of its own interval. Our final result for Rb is 0.18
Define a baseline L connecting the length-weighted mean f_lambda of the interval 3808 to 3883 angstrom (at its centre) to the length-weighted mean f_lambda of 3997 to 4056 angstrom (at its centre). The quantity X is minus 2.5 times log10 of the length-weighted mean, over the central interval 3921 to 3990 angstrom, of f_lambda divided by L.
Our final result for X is 0.344 mag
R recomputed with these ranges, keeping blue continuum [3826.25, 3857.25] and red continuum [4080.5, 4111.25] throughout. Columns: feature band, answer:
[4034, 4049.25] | -2.4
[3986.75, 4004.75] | -4.4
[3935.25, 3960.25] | 3.0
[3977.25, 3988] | -1.6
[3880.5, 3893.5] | -0.4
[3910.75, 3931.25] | -0.6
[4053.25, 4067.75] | -0.2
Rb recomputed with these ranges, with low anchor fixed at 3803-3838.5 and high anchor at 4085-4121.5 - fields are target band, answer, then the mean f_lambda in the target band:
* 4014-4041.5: -0.201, 9.89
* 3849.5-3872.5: 0.108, 4.71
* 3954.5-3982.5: 0.251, 5.68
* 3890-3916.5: -0.109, 6.6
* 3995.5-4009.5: -0.200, 9.34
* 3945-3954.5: 0.051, 6.5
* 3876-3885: 0.157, 4.81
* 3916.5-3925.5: 0.041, 6.05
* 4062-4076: -0.010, 9.06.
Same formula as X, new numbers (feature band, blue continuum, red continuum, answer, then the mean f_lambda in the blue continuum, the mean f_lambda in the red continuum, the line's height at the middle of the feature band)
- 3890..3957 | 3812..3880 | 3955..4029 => 0.09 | 4.37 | 8.09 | 6.35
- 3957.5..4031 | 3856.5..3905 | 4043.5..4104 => -0.06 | 5.24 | 9.35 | 7.66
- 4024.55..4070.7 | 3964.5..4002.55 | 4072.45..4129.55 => -0.11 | 7.35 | 9.46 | 8.5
